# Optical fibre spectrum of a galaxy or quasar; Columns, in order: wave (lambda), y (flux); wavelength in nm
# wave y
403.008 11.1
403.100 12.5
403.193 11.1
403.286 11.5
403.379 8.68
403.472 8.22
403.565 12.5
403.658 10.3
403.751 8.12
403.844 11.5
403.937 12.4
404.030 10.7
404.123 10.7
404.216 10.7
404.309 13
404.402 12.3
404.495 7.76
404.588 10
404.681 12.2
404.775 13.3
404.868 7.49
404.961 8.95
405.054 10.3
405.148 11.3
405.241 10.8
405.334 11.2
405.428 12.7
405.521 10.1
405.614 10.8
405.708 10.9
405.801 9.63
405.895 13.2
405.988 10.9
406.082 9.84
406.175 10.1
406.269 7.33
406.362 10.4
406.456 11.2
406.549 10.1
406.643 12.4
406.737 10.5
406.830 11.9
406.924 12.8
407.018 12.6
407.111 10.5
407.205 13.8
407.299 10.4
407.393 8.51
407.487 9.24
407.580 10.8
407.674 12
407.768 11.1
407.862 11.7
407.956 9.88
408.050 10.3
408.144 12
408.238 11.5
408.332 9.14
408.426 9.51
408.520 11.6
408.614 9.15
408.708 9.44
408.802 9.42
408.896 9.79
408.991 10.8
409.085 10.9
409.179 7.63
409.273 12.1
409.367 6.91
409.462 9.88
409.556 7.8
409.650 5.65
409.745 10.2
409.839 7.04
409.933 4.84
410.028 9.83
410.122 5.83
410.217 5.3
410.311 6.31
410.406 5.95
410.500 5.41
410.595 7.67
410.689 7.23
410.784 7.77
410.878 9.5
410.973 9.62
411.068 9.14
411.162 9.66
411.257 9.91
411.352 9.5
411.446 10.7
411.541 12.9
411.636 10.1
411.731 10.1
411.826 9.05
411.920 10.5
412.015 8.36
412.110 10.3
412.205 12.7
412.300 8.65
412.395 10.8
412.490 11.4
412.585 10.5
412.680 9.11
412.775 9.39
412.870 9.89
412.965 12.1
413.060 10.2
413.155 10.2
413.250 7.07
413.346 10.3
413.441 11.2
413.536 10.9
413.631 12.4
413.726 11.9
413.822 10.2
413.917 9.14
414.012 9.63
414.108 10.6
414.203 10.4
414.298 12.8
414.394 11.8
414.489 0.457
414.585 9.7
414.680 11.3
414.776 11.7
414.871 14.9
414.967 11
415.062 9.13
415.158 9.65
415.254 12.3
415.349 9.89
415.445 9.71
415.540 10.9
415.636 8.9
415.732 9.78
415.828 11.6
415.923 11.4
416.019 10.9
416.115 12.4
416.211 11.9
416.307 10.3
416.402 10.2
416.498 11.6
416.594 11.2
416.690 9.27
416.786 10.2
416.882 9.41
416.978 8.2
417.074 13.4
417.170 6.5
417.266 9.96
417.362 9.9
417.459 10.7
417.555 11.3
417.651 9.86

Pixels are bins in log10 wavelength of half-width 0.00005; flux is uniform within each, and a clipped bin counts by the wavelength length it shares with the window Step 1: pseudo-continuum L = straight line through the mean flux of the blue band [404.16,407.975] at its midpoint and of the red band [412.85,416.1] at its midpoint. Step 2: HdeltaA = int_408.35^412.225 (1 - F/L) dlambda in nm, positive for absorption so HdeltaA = 0.63 nm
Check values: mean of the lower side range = 10.9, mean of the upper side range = 10.4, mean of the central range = 8.9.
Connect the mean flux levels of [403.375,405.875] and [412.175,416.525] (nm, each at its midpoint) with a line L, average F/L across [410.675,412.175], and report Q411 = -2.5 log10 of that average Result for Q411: 0.09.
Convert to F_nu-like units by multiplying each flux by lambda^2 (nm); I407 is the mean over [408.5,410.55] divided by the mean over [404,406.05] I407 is 0.77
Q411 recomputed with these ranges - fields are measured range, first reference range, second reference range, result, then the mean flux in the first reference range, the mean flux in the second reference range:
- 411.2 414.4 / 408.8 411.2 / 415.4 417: -0.13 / 8.13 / 10.5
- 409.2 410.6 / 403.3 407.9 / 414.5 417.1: 0.40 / 10.8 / 10.6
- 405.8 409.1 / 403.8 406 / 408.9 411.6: -0.10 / 11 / 8.46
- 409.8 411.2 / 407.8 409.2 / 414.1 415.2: 0.35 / 10.2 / 10.3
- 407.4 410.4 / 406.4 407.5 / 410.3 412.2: 0.12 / 11.2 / 9.12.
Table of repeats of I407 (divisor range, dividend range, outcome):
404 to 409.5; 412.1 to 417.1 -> 1.02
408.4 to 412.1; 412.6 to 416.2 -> 1.21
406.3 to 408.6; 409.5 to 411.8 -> 0.77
